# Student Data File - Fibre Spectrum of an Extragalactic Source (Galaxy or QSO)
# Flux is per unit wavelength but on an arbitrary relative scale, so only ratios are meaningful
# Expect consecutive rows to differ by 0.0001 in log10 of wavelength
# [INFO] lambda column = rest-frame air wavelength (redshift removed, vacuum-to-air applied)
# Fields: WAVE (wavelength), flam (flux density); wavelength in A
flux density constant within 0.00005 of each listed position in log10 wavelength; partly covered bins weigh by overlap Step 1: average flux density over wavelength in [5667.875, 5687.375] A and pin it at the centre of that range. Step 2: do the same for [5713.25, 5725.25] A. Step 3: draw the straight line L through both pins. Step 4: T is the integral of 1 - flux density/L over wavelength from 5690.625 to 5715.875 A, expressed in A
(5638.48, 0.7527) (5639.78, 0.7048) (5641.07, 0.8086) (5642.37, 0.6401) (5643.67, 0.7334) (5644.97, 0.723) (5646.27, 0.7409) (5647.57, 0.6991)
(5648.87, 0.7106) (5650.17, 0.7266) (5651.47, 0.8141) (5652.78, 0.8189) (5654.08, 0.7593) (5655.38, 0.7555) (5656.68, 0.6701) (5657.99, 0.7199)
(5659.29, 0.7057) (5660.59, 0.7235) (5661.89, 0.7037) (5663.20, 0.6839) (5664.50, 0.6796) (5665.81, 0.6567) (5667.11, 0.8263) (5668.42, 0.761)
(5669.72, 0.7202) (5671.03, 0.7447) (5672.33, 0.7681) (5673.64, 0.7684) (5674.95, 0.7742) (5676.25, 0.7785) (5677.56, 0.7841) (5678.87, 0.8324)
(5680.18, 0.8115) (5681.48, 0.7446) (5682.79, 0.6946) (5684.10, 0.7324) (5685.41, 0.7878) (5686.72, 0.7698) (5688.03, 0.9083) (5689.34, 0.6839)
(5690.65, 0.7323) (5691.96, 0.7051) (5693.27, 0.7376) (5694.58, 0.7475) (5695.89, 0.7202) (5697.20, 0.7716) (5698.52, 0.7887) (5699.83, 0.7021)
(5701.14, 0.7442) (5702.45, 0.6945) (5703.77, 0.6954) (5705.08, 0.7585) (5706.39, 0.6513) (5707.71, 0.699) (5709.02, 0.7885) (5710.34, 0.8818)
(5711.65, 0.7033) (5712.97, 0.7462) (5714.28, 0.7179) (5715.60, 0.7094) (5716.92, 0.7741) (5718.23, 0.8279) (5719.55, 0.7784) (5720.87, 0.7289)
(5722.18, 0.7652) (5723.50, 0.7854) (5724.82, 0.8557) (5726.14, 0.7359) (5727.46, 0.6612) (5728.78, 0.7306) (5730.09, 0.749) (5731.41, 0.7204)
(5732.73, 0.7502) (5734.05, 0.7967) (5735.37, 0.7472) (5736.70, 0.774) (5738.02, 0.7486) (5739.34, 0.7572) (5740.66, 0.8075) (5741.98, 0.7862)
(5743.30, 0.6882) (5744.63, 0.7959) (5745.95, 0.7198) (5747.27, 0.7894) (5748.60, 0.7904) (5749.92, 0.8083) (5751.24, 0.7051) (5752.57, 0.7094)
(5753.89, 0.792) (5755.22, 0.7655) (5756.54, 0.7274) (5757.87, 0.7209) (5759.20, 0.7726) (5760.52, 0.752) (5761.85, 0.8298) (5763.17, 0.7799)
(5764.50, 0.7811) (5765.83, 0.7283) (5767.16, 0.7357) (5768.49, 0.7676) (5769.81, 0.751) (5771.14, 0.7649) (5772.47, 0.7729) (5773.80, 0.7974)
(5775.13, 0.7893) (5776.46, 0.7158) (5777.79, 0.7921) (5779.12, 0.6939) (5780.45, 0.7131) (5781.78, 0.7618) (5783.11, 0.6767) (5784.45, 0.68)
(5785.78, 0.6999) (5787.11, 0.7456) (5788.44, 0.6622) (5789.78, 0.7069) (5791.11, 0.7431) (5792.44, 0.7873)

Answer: 1.1 A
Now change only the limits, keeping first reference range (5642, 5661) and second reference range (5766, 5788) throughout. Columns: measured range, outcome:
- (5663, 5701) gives -1.0 A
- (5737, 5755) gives -0.6 A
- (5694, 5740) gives -0.8 A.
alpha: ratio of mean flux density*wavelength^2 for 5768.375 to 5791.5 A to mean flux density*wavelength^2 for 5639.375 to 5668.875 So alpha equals 1.05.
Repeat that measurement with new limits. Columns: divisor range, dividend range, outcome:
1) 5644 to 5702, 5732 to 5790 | 1.04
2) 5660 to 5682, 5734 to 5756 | 1.04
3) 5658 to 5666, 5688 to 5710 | 1.07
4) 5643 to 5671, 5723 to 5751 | 1.07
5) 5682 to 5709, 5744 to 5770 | 1.06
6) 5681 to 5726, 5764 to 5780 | 1.03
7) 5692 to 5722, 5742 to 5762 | 1.03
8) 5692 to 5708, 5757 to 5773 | 1.07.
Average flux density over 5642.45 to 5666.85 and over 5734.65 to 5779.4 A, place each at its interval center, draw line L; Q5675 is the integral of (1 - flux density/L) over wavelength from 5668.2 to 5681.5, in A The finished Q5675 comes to -0.77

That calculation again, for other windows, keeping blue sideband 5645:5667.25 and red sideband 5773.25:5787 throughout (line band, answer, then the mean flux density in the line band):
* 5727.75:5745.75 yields -0.61 A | 0.755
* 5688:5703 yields -0.20 A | 0.738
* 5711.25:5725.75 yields -0.68 A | 0.763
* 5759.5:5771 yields -0.54 A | 0.766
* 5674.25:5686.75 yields -0.74 A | 0.771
